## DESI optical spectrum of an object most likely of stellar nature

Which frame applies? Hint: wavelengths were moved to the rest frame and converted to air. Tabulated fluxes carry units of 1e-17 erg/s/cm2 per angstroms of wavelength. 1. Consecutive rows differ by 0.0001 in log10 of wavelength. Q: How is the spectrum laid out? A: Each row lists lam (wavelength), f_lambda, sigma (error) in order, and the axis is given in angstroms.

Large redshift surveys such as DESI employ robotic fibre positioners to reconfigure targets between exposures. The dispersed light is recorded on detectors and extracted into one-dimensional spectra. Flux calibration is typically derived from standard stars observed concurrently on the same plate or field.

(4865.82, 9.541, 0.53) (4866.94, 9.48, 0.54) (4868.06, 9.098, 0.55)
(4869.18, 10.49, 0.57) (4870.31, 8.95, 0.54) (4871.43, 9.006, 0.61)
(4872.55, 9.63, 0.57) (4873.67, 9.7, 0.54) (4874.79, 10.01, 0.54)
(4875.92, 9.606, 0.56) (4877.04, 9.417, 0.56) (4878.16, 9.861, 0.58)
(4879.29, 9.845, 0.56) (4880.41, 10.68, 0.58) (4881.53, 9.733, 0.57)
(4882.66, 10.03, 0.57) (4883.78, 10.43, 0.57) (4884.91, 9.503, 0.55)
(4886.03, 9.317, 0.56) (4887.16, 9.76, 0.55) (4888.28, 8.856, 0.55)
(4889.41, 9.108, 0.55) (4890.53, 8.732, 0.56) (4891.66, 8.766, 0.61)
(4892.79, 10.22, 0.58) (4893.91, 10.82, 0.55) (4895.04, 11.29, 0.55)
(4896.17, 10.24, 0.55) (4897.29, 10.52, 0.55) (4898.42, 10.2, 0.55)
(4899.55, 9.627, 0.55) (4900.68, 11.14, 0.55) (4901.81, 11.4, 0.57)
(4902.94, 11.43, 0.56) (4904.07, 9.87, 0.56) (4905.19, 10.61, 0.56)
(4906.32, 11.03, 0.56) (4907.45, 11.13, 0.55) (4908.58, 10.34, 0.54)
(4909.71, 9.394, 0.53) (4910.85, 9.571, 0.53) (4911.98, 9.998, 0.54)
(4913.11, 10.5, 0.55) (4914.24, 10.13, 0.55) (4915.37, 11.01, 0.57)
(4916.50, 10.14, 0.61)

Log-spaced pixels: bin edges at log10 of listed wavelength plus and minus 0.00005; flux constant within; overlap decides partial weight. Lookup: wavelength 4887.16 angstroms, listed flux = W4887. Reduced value 9.76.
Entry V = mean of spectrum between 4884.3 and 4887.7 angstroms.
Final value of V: 9.52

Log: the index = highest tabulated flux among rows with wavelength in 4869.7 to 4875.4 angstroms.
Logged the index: 10.01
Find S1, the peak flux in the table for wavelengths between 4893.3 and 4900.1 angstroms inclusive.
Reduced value 11.29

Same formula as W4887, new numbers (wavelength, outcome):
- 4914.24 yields 10.13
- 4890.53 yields 8.732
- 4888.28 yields 8.856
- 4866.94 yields 9.48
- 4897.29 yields 10.52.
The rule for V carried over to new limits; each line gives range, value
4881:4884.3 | 10.1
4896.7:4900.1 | 10.1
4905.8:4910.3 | 10.4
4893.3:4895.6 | 11.1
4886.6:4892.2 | 9.05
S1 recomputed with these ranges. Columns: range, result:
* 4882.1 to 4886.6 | 10.43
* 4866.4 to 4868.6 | 9.48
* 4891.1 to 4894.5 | 10.82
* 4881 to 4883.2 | 10.03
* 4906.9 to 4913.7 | 11.13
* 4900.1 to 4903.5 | 11.43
